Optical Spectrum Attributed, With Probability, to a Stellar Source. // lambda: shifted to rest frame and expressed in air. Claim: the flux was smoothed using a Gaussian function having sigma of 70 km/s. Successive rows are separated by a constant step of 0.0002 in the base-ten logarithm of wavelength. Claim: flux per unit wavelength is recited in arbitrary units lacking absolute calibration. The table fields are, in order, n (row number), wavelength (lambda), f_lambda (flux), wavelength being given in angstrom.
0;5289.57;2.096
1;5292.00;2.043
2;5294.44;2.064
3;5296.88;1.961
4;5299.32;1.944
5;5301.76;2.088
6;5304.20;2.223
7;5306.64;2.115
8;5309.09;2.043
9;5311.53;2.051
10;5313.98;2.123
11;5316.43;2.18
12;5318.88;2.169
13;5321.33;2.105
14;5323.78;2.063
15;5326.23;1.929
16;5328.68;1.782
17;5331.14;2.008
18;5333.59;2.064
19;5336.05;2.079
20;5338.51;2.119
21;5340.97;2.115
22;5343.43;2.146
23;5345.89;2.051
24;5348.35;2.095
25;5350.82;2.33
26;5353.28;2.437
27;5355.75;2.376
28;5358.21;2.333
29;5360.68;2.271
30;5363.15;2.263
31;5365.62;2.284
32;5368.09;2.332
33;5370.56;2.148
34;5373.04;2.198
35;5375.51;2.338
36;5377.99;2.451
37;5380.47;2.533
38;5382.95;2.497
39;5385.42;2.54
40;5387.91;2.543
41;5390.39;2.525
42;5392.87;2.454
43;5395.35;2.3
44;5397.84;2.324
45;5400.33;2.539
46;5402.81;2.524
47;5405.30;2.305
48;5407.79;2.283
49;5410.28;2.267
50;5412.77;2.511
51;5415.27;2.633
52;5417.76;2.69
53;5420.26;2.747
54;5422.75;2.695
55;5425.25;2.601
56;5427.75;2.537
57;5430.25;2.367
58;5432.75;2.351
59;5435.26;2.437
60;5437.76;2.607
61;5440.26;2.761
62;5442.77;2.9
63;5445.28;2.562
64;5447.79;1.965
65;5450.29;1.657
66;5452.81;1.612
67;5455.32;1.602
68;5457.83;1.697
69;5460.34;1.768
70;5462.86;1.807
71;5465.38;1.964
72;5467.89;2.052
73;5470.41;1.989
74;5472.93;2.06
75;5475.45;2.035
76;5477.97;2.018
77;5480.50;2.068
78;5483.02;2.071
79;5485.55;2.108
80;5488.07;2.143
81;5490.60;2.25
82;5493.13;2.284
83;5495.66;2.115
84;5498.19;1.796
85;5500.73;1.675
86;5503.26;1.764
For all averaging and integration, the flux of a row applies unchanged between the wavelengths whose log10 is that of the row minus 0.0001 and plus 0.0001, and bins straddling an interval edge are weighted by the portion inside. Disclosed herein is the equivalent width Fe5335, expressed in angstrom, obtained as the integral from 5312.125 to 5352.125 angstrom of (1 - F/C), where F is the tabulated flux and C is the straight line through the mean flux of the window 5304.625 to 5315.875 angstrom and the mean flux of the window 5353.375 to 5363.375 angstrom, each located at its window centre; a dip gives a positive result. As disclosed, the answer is 2.1 angstrom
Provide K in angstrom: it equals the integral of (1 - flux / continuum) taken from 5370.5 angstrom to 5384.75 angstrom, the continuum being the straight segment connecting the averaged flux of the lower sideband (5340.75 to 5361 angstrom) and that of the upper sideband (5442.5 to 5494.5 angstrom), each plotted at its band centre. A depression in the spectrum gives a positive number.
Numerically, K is -1.3 angstrom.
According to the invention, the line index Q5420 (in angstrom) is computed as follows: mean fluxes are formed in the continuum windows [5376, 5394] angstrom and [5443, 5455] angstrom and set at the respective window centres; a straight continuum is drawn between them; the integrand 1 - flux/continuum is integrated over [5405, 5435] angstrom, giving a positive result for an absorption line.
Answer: -3.75 angstrom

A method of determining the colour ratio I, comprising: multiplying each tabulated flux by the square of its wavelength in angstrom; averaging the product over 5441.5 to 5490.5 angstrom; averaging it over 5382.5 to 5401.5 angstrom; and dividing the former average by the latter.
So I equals 0.8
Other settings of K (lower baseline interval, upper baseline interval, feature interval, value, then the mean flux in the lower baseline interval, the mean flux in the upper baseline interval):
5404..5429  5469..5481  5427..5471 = 2.26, 2.53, 2.03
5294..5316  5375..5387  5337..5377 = 1.89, 2.07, 2.48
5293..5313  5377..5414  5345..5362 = -0.05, 2.06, 2.44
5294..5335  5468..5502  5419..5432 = -3.37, 2.05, 2.05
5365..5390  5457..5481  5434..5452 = -2.74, 2.39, 1.95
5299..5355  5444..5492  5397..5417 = -3.98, 2.1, 1.97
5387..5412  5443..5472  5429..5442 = -2.59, 2.41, 1.92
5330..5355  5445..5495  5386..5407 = -3.67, 2.15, 1.98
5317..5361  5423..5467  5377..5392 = -2.44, 2.14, 2.2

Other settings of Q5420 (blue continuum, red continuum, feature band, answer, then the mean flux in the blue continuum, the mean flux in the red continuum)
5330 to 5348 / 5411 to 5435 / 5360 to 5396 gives -1.2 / 2.08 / 2.56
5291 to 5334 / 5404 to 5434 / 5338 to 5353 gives 0.2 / 2.05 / 2.5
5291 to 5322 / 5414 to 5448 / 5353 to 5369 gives -0.1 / 2.09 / 2.58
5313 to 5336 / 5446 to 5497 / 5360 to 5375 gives -1.7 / 2.05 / 1.97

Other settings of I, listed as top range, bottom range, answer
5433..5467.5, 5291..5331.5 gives 1.08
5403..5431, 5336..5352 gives 1.21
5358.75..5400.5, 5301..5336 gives 1.18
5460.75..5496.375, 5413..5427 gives 0.79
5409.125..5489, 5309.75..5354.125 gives 1.11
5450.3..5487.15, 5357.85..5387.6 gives 0.84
